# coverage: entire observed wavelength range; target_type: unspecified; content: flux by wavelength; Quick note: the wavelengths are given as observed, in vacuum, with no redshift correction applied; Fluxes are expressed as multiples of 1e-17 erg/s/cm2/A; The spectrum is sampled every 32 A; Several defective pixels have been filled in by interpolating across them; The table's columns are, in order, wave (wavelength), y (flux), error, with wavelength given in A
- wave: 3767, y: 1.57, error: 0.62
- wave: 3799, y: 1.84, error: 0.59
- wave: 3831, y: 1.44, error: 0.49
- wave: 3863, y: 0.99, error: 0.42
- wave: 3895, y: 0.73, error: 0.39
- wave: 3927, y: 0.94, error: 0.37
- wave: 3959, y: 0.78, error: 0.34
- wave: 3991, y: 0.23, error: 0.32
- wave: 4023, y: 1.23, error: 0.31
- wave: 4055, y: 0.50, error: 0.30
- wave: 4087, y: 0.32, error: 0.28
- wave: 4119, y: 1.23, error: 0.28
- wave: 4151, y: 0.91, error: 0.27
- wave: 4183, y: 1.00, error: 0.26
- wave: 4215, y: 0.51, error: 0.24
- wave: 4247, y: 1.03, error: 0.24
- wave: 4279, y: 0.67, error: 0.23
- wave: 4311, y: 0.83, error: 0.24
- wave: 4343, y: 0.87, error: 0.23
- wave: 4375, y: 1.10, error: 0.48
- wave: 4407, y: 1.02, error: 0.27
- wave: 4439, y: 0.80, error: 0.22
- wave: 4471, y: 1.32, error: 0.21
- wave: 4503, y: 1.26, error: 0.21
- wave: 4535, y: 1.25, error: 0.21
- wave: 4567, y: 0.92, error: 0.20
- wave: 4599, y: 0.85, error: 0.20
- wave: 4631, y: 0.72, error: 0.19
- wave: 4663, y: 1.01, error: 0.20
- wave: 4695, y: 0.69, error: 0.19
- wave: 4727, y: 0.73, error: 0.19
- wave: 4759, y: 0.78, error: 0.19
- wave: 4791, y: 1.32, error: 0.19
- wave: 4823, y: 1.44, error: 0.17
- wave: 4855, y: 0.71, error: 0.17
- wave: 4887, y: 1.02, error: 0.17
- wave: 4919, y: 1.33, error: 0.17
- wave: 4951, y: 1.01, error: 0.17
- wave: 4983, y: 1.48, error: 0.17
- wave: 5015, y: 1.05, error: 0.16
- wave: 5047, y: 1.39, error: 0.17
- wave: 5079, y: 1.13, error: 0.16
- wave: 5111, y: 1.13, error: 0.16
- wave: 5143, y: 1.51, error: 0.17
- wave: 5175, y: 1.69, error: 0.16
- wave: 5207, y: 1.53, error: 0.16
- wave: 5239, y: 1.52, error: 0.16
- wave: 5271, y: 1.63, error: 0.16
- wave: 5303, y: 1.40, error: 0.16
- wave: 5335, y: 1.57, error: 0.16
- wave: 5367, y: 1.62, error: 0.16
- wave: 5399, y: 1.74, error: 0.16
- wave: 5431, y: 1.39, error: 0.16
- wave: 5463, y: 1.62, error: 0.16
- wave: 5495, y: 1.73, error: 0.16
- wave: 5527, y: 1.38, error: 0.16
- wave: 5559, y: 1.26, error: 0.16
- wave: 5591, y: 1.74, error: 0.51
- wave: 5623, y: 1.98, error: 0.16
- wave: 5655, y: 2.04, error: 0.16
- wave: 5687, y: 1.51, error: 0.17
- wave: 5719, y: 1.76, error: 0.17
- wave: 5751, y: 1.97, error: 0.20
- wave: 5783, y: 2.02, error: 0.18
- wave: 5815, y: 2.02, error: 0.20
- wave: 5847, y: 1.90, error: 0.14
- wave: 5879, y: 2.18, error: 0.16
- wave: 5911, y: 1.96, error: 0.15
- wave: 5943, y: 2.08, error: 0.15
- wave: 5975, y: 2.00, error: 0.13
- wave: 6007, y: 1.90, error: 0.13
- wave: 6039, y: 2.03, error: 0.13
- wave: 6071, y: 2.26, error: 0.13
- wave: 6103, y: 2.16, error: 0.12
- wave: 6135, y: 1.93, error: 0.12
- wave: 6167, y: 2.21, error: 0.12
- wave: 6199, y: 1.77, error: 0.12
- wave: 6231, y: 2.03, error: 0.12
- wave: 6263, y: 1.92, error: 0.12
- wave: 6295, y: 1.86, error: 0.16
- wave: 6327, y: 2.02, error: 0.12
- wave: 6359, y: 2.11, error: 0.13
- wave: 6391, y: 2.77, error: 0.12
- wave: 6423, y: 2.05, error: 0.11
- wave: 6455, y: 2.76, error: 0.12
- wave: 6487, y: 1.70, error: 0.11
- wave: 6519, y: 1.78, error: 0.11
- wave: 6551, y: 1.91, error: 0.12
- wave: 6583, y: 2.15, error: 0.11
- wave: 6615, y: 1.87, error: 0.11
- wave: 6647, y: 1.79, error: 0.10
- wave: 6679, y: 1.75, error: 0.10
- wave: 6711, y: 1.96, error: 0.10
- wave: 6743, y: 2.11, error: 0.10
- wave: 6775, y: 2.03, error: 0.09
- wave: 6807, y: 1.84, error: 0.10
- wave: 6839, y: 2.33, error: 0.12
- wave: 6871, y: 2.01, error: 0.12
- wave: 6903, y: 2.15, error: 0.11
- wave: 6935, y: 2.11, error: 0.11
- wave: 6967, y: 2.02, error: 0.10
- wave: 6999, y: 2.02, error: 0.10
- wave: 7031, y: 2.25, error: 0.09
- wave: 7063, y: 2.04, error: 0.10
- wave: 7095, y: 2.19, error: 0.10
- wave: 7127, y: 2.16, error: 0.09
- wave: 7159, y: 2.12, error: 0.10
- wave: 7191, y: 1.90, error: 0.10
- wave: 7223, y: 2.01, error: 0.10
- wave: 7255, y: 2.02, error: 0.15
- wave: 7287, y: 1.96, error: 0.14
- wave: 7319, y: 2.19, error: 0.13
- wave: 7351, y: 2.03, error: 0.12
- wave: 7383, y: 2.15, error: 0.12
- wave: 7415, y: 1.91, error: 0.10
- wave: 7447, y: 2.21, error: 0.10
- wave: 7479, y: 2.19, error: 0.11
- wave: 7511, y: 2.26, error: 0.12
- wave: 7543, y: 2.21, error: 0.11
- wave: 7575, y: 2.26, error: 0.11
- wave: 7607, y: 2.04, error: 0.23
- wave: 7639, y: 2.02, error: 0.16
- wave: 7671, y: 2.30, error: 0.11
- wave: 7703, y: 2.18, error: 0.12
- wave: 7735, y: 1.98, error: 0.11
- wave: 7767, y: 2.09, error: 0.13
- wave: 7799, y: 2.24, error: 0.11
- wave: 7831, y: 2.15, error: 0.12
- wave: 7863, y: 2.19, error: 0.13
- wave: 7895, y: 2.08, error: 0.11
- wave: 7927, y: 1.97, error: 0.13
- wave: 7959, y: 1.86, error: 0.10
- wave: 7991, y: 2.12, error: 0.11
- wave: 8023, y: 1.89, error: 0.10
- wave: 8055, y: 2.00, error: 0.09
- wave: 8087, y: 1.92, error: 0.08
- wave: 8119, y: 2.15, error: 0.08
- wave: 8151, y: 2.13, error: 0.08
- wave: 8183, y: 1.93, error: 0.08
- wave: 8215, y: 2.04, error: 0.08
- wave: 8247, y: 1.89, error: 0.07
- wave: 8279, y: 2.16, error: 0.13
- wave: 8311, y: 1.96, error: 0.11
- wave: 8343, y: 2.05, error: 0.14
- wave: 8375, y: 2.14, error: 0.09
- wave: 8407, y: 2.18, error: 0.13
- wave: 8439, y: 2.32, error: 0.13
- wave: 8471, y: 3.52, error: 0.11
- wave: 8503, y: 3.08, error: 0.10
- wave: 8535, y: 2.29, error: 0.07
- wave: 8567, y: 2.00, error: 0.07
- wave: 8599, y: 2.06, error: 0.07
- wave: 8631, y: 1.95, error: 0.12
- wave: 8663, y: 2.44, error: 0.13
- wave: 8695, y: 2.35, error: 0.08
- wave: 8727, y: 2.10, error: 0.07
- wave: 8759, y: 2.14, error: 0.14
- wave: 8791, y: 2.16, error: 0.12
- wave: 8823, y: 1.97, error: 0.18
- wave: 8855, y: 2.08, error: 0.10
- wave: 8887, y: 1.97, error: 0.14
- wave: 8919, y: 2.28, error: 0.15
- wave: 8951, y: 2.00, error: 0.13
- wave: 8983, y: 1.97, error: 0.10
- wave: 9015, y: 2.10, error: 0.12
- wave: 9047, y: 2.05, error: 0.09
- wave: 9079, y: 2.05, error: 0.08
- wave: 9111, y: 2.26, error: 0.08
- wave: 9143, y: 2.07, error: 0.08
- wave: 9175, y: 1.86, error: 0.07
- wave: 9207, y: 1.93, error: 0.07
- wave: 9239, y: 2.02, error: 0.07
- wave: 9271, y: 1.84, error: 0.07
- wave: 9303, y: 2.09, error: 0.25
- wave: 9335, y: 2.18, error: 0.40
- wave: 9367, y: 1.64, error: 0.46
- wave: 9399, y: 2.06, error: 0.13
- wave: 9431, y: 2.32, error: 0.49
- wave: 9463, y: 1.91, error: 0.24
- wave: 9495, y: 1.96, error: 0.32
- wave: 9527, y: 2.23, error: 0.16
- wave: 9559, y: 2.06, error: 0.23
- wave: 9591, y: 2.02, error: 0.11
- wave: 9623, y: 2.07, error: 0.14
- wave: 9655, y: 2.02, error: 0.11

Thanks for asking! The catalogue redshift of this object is 0.29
